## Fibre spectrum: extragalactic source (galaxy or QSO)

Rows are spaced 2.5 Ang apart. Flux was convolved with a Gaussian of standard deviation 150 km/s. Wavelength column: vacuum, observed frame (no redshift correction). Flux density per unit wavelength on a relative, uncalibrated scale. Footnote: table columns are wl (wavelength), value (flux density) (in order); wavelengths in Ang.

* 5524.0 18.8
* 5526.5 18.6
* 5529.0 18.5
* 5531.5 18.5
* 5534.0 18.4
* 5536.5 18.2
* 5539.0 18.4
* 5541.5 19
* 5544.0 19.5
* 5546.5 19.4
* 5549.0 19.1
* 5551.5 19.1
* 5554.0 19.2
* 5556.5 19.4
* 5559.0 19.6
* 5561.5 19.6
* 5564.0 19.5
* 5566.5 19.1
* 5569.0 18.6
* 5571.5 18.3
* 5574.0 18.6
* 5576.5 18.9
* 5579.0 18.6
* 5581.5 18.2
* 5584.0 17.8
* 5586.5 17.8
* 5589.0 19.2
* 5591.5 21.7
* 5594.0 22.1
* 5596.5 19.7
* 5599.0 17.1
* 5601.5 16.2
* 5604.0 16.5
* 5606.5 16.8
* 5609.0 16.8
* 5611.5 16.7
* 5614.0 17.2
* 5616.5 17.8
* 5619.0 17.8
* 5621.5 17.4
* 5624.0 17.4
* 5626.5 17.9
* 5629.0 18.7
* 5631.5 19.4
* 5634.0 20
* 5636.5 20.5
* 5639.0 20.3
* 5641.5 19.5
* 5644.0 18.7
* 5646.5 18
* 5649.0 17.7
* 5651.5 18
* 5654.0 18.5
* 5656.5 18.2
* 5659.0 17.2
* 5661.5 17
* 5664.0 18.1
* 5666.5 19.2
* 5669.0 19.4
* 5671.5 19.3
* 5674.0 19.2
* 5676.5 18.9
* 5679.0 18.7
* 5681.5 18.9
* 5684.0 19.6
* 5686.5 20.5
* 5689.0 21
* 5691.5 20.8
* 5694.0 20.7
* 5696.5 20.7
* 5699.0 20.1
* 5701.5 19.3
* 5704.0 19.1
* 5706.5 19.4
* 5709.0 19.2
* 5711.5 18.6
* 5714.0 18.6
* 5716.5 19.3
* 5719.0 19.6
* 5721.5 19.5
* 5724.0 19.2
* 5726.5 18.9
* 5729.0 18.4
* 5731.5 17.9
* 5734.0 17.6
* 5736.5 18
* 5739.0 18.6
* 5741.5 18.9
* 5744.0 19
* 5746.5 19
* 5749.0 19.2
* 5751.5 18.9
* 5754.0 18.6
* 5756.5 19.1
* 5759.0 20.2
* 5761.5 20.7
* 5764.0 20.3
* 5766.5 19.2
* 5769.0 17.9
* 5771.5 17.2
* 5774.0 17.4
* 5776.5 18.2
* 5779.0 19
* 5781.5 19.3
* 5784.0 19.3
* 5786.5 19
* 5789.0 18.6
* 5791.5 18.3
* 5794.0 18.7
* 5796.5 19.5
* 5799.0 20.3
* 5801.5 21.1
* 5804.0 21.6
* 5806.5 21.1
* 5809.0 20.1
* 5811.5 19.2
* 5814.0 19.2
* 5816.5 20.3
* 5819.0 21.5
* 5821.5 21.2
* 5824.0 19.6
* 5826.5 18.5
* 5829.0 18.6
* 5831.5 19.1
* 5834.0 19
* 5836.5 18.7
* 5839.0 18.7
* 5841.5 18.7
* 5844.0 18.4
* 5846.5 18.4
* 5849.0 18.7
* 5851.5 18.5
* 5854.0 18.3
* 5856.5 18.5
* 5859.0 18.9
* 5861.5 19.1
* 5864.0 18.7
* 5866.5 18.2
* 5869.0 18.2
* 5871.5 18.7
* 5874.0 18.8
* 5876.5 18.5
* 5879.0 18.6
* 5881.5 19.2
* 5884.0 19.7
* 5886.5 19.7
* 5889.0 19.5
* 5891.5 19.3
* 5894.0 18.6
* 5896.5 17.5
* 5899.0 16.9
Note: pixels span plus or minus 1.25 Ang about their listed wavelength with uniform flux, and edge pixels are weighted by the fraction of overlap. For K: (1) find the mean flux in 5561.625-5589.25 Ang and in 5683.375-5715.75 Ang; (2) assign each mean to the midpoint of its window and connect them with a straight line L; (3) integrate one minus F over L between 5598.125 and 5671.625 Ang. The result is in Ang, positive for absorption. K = 4.2 Ang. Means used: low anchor 18.6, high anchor 19.8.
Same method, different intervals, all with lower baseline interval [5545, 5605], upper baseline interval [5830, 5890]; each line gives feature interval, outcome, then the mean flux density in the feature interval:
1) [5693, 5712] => -0.8 Ang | 19.7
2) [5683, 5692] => -0.8 Ang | 20.5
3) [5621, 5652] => 0.2 Ang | 18.8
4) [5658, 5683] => 0.3 Ang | 18.6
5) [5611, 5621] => 0.8 Ang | 17.4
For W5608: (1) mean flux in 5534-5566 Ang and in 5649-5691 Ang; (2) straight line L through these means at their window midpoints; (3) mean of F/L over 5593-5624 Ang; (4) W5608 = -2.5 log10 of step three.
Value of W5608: 0.08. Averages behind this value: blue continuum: 19.1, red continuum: 18.9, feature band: 17.6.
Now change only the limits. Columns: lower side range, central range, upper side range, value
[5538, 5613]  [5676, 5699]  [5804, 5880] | -0.06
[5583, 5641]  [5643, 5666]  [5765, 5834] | 0.04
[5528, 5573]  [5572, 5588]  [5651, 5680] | 0.03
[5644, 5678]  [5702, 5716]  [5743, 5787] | -0.02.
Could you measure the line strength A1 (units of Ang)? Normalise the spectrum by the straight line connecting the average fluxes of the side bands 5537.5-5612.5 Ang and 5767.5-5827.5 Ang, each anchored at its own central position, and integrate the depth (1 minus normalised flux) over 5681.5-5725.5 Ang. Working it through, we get -1.3 Ang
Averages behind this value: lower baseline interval 18.7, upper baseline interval 19.4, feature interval 19.7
